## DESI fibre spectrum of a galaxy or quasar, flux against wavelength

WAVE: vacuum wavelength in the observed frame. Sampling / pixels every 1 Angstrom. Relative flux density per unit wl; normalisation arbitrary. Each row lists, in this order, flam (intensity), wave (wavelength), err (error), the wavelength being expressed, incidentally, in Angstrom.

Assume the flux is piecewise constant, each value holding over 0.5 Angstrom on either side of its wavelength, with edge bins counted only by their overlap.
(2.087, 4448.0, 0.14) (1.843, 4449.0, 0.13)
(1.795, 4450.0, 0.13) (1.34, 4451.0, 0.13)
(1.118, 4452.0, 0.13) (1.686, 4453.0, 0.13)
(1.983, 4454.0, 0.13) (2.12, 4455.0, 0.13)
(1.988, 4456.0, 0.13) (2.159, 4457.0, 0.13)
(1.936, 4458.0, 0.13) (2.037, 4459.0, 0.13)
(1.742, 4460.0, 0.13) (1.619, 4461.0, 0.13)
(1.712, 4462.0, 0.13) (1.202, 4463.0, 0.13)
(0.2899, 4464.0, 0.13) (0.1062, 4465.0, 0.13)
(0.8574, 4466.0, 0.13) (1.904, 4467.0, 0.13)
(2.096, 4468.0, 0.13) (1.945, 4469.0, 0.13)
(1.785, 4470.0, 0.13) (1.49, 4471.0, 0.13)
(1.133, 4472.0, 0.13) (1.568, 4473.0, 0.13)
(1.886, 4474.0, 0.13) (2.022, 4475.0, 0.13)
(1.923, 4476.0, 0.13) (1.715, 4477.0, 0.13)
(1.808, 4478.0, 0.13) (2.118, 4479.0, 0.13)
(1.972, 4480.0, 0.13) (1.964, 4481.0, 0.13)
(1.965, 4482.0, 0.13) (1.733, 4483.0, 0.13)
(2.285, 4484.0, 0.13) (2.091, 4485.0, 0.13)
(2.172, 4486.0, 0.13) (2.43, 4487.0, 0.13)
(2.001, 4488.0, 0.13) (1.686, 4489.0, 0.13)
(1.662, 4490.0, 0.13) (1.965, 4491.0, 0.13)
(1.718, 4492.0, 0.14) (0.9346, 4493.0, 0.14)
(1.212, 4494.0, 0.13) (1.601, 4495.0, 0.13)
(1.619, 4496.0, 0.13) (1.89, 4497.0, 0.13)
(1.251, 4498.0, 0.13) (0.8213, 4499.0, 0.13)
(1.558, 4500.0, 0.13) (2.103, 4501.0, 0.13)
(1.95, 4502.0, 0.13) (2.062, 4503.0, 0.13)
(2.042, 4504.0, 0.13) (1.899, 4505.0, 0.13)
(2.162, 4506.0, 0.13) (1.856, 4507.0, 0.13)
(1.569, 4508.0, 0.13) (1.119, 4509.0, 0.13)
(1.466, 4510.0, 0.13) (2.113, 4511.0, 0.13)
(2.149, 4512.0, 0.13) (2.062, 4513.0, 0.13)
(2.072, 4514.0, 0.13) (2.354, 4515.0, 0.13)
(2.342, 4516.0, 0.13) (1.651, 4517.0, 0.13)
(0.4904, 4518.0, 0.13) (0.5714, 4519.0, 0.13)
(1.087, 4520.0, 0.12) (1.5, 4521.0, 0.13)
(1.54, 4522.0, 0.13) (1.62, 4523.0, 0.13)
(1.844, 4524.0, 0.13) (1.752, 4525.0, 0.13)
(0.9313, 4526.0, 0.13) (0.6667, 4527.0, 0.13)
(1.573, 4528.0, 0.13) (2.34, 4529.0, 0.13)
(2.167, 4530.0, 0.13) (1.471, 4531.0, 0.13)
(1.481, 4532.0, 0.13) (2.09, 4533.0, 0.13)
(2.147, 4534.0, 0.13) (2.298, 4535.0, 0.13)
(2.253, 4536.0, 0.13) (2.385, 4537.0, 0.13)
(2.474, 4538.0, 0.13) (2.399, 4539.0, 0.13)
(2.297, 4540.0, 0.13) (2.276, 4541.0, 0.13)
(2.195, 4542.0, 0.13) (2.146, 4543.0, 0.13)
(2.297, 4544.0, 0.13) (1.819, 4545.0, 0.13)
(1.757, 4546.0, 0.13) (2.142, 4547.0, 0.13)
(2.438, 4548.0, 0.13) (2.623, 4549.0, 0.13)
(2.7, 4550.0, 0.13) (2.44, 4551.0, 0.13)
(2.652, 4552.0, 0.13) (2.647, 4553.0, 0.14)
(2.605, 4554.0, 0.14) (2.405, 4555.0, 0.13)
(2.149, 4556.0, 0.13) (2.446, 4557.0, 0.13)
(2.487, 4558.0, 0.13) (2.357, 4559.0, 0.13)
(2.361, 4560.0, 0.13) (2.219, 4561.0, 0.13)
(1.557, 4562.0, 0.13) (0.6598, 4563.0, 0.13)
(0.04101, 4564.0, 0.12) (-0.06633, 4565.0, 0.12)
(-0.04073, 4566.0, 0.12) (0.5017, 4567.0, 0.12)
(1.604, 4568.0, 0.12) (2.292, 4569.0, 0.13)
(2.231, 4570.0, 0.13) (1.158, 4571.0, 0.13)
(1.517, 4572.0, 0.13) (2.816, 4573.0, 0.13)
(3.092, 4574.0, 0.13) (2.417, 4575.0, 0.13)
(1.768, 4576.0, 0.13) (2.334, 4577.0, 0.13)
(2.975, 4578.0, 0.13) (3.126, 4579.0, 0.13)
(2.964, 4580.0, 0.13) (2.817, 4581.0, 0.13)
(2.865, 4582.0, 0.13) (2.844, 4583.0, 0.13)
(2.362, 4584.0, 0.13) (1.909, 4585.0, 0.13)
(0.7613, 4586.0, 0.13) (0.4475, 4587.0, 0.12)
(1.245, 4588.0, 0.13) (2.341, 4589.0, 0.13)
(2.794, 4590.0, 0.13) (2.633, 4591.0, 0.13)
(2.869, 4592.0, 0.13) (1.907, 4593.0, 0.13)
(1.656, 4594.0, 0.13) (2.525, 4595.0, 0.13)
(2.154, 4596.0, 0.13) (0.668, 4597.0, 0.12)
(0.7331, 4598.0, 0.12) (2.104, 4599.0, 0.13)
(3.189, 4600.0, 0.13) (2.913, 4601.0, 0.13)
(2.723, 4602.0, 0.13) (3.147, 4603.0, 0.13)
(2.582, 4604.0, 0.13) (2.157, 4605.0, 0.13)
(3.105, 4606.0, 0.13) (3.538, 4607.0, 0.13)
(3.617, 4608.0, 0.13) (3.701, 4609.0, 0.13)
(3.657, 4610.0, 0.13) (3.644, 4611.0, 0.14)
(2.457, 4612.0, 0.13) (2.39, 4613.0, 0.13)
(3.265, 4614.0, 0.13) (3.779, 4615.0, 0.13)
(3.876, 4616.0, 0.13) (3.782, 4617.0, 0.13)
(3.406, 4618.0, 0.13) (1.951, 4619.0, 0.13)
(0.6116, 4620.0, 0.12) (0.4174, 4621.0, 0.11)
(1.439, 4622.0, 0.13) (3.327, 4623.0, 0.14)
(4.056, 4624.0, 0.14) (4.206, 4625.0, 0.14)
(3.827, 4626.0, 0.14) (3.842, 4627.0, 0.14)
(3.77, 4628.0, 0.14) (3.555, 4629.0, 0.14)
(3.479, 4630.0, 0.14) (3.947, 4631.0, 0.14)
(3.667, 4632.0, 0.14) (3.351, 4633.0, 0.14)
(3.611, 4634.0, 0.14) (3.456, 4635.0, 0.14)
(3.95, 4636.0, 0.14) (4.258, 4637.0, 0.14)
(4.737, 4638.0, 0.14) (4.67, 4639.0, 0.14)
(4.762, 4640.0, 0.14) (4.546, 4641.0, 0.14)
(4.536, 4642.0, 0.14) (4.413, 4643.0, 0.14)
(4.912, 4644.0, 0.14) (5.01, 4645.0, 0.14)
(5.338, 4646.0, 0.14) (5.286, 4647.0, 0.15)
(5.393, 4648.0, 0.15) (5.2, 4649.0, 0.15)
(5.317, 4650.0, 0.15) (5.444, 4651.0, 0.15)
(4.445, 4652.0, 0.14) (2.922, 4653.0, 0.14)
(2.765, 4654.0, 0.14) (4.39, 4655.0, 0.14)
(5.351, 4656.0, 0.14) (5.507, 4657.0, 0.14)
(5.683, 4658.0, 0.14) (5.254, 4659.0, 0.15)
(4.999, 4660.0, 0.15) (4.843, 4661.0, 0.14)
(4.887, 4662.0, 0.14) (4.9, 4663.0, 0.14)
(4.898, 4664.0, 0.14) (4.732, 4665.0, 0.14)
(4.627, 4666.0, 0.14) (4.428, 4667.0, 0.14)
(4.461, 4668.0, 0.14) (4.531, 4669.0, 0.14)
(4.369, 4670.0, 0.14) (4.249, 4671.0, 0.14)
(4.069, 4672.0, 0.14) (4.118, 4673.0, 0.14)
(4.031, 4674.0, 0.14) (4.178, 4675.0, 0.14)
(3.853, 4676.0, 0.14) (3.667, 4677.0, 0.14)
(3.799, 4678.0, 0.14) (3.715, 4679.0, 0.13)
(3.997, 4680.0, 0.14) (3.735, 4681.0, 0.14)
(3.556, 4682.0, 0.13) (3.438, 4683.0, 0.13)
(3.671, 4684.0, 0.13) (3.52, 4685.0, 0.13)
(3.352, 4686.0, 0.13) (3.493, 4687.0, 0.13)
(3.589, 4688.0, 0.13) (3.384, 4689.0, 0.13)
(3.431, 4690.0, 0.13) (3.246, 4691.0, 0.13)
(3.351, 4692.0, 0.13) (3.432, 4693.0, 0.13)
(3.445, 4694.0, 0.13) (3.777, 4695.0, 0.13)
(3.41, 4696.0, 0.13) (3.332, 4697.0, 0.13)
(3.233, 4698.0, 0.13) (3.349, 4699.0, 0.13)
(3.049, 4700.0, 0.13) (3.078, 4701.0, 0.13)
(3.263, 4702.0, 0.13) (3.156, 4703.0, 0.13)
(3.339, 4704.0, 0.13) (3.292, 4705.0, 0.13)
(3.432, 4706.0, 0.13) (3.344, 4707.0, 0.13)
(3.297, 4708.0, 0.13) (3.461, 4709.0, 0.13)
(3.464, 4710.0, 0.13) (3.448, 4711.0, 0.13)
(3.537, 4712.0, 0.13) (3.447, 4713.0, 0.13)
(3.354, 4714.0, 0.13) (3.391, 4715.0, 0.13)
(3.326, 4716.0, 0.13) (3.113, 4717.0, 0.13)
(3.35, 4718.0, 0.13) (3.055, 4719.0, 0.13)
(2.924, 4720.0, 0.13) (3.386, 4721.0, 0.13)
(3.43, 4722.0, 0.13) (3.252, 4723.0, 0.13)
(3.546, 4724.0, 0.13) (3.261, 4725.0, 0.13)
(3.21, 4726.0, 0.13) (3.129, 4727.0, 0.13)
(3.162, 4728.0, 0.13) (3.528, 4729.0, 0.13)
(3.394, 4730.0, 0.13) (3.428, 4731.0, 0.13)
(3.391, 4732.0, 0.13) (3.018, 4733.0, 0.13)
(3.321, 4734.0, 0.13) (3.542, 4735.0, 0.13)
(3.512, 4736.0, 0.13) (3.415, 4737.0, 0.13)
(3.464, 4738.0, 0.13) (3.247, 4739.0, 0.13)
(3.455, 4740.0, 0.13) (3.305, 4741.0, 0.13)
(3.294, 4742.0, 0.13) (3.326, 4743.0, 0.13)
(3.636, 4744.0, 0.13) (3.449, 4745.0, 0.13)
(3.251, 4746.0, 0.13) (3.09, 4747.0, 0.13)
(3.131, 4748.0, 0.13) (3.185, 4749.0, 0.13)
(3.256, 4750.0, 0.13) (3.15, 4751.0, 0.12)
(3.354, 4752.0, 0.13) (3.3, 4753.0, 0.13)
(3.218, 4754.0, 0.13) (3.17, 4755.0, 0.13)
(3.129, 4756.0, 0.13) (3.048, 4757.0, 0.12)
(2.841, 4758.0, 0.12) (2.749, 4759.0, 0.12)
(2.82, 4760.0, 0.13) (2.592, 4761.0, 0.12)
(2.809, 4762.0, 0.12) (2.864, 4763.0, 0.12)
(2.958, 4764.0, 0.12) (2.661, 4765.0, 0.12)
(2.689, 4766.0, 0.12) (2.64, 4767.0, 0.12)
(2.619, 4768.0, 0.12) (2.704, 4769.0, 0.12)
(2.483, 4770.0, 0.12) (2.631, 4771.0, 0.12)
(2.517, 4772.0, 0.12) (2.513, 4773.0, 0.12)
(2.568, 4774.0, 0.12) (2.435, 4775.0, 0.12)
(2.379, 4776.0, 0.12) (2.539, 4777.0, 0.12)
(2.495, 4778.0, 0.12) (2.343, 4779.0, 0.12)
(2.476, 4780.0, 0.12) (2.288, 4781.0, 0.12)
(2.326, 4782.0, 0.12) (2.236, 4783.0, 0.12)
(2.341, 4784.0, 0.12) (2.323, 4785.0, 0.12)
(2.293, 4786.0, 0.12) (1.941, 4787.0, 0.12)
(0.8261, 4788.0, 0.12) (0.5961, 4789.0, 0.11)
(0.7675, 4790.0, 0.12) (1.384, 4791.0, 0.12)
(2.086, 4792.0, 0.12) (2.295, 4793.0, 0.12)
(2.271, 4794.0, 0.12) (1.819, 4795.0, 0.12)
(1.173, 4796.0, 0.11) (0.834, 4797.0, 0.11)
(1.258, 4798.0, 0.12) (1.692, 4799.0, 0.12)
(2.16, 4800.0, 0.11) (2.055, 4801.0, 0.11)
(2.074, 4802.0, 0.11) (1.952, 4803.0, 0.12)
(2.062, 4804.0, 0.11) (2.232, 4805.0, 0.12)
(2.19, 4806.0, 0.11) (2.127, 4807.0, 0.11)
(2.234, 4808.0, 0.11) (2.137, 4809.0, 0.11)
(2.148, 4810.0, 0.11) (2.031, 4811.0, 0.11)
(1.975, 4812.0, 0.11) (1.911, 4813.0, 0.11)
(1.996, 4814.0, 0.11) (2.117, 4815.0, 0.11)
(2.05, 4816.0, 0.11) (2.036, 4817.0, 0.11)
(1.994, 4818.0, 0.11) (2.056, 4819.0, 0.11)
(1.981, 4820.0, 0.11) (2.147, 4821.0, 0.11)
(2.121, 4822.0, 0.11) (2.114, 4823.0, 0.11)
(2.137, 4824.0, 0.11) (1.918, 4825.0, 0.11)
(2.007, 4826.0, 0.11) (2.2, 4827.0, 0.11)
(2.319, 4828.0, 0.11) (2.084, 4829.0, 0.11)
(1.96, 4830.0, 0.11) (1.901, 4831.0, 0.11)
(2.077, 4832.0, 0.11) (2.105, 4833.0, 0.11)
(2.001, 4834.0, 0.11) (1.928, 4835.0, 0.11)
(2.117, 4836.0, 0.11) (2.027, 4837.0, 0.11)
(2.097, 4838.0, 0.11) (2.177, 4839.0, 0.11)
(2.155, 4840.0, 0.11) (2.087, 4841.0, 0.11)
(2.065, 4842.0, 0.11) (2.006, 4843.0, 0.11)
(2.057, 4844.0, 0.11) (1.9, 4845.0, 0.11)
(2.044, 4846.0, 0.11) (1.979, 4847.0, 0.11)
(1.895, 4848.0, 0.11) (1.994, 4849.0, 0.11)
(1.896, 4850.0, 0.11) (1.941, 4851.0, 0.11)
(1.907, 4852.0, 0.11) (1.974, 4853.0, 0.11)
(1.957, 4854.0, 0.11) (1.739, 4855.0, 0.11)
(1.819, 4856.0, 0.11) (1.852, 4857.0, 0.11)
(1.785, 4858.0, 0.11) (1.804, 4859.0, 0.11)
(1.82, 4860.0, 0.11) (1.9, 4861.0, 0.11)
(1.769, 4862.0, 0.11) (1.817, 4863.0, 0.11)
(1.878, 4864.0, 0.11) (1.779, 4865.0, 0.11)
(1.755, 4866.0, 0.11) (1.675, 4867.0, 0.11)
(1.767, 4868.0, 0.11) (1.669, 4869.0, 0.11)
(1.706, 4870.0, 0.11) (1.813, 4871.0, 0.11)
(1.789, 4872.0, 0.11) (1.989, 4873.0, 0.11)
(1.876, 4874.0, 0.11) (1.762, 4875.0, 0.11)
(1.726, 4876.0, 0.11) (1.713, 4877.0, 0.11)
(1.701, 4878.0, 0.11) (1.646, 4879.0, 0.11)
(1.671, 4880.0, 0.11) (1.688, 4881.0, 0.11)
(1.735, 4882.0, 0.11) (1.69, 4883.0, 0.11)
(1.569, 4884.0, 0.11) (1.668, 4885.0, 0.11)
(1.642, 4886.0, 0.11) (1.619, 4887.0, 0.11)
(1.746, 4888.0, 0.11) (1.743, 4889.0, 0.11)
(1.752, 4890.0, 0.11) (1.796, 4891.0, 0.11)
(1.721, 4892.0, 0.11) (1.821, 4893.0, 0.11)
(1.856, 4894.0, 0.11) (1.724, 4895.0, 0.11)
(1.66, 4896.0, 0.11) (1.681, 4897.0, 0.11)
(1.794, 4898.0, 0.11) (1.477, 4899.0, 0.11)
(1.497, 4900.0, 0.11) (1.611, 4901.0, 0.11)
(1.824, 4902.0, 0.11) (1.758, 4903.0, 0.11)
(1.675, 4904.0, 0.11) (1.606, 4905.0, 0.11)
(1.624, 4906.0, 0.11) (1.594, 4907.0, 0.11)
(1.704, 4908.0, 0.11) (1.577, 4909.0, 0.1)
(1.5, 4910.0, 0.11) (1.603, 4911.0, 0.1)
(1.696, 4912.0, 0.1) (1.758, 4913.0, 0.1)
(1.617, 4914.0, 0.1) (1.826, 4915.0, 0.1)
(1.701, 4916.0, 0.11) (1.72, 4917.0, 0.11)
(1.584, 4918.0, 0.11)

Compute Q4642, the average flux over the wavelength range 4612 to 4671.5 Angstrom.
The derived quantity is 4.11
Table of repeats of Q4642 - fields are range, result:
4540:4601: 2.06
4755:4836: 2.18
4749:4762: 3.05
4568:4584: 2.45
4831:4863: 1.96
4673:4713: 3.5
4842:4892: 1.81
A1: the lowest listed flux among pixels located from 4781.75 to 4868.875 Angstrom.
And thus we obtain 0.5961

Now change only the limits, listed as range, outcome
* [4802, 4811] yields 1.952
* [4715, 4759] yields 2.749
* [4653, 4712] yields 2.765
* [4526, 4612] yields -0.06633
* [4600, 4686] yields 0.4174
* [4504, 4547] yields 0.4904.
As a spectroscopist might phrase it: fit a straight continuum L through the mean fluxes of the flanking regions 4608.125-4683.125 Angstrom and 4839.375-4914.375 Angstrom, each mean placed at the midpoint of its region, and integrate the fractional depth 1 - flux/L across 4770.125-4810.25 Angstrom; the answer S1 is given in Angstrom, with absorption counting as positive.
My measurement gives 9.1 Angstrom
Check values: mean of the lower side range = 4.04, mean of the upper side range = 1.78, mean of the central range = 2.03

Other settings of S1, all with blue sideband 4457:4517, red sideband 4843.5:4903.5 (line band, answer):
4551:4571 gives 0.1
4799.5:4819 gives -3.3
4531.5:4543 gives -3.0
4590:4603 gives -3.6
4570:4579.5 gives -3.2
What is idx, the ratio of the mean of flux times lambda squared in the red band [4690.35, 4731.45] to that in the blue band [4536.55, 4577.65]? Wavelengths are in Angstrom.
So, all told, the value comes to 1.8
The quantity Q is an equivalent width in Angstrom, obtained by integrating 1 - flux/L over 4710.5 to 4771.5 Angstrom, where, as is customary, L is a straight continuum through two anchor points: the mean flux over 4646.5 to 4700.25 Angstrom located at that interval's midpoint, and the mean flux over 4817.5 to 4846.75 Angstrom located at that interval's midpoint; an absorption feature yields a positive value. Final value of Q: 1.5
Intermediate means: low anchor 4.14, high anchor 2.06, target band 3.17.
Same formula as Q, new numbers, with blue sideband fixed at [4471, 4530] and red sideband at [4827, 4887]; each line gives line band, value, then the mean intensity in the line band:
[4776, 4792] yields -1.01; 1.96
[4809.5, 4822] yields -1.20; 2.04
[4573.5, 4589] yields -4.50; 2.26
